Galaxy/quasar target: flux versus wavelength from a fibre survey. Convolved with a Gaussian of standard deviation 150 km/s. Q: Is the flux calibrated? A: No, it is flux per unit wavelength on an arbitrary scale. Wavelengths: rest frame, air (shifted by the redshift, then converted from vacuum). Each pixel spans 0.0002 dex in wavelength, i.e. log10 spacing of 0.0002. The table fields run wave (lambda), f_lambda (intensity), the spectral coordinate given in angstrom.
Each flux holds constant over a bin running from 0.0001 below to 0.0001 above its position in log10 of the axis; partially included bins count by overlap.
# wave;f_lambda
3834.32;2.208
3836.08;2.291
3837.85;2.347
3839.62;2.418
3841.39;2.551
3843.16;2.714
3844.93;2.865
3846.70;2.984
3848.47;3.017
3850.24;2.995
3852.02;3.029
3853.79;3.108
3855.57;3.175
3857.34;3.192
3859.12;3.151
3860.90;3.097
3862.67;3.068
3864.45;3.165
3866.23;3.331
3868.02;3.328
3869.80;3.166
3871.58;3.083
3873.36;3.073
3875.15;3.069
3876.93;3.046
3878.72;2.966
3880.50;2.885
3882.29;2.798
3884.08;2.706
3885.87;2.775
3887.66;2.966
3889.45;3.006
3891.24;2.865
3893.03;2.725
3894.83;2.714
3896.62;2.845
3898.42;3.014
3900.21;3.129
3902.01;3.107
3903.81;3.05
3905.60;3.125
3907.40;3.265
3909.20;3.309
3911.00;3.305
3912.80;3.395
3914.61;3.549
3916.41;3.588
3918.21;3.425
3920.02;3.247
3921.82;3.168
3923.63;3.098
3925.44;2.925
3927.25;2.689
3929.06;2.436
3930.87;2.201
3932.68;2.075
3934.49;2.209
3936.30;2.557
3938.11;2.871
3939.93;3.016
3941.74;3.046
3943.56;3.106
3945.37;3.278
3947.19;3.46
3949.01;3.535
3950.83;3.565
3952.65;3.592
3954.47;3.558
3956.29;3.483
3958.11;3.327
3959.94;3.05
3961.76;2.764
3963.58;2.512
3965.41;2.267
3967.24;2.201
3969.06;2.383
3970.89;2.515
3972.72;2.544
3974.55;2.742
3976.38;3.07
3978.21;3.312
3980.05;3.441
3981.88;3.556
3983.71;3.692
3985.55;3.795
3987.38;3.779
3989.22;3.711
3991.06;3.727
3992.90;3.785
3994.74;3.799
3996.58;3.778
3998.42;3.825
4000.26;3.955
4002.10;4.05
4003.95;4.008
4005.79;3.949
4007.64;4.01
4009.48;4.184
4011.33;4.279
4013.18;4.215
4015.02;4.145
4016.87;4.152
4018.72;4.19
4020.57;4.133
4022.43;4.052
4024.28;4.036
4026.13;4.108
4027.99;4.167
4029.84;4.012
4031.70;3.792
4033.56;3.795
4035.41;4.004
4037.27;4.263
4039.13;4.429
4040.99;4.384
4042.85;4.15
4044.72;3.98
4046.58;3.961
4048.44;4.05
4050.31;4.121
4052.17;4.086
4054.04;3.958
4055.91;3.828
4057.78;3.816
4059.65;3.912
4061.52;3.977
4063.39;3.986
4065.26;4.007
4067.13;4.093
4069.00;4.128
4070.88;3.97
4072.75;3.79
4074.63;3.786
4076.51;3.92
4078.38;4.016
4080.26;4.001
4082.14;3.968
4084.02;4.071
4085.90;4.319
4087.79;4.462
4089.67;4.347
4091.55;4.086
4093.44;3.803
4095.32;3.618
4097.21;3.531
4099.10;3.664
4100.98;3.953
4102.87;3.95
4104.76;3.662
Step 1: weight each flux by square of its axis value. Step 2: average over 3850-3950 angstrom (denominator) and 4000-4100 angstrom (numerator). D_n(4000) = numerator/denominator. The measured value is 1.44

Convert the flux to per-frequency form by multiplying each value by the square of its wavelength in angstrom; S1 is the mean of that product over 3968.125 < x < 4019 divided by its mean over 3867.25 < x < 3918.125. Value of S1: 1.25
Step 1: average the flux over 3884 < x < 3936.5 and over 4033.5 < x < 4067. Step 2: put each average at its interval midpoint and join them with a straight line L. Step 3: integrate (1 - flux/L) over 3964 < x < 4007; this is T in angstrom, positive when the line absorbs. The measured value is 2.1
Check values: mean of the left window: 2.96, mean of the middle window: 3.38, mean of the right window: 4.05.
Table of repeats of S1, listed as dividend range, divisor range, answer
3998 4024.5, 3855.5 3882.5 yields 1.41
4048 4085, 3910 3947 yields 1.43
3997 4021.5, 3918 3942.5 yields 1.54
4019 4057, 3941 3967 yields 1.34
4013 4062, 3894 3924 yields 1.35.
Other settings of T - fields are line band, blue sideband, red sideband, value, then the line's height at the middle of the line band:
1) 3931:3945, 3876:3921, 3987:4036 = 2.91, 3.39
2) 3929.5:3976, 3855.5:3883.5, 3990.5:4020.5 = 9.94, 3.66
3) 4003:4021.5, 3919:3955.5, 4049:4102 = -3.18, 3.52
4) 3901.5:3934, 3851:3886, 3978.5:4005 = 2.91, 3.35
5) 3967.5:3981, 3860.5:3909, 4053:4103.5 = 2.45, 3.45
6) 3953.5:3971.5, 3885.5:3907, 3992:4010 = 3.79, 3.57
